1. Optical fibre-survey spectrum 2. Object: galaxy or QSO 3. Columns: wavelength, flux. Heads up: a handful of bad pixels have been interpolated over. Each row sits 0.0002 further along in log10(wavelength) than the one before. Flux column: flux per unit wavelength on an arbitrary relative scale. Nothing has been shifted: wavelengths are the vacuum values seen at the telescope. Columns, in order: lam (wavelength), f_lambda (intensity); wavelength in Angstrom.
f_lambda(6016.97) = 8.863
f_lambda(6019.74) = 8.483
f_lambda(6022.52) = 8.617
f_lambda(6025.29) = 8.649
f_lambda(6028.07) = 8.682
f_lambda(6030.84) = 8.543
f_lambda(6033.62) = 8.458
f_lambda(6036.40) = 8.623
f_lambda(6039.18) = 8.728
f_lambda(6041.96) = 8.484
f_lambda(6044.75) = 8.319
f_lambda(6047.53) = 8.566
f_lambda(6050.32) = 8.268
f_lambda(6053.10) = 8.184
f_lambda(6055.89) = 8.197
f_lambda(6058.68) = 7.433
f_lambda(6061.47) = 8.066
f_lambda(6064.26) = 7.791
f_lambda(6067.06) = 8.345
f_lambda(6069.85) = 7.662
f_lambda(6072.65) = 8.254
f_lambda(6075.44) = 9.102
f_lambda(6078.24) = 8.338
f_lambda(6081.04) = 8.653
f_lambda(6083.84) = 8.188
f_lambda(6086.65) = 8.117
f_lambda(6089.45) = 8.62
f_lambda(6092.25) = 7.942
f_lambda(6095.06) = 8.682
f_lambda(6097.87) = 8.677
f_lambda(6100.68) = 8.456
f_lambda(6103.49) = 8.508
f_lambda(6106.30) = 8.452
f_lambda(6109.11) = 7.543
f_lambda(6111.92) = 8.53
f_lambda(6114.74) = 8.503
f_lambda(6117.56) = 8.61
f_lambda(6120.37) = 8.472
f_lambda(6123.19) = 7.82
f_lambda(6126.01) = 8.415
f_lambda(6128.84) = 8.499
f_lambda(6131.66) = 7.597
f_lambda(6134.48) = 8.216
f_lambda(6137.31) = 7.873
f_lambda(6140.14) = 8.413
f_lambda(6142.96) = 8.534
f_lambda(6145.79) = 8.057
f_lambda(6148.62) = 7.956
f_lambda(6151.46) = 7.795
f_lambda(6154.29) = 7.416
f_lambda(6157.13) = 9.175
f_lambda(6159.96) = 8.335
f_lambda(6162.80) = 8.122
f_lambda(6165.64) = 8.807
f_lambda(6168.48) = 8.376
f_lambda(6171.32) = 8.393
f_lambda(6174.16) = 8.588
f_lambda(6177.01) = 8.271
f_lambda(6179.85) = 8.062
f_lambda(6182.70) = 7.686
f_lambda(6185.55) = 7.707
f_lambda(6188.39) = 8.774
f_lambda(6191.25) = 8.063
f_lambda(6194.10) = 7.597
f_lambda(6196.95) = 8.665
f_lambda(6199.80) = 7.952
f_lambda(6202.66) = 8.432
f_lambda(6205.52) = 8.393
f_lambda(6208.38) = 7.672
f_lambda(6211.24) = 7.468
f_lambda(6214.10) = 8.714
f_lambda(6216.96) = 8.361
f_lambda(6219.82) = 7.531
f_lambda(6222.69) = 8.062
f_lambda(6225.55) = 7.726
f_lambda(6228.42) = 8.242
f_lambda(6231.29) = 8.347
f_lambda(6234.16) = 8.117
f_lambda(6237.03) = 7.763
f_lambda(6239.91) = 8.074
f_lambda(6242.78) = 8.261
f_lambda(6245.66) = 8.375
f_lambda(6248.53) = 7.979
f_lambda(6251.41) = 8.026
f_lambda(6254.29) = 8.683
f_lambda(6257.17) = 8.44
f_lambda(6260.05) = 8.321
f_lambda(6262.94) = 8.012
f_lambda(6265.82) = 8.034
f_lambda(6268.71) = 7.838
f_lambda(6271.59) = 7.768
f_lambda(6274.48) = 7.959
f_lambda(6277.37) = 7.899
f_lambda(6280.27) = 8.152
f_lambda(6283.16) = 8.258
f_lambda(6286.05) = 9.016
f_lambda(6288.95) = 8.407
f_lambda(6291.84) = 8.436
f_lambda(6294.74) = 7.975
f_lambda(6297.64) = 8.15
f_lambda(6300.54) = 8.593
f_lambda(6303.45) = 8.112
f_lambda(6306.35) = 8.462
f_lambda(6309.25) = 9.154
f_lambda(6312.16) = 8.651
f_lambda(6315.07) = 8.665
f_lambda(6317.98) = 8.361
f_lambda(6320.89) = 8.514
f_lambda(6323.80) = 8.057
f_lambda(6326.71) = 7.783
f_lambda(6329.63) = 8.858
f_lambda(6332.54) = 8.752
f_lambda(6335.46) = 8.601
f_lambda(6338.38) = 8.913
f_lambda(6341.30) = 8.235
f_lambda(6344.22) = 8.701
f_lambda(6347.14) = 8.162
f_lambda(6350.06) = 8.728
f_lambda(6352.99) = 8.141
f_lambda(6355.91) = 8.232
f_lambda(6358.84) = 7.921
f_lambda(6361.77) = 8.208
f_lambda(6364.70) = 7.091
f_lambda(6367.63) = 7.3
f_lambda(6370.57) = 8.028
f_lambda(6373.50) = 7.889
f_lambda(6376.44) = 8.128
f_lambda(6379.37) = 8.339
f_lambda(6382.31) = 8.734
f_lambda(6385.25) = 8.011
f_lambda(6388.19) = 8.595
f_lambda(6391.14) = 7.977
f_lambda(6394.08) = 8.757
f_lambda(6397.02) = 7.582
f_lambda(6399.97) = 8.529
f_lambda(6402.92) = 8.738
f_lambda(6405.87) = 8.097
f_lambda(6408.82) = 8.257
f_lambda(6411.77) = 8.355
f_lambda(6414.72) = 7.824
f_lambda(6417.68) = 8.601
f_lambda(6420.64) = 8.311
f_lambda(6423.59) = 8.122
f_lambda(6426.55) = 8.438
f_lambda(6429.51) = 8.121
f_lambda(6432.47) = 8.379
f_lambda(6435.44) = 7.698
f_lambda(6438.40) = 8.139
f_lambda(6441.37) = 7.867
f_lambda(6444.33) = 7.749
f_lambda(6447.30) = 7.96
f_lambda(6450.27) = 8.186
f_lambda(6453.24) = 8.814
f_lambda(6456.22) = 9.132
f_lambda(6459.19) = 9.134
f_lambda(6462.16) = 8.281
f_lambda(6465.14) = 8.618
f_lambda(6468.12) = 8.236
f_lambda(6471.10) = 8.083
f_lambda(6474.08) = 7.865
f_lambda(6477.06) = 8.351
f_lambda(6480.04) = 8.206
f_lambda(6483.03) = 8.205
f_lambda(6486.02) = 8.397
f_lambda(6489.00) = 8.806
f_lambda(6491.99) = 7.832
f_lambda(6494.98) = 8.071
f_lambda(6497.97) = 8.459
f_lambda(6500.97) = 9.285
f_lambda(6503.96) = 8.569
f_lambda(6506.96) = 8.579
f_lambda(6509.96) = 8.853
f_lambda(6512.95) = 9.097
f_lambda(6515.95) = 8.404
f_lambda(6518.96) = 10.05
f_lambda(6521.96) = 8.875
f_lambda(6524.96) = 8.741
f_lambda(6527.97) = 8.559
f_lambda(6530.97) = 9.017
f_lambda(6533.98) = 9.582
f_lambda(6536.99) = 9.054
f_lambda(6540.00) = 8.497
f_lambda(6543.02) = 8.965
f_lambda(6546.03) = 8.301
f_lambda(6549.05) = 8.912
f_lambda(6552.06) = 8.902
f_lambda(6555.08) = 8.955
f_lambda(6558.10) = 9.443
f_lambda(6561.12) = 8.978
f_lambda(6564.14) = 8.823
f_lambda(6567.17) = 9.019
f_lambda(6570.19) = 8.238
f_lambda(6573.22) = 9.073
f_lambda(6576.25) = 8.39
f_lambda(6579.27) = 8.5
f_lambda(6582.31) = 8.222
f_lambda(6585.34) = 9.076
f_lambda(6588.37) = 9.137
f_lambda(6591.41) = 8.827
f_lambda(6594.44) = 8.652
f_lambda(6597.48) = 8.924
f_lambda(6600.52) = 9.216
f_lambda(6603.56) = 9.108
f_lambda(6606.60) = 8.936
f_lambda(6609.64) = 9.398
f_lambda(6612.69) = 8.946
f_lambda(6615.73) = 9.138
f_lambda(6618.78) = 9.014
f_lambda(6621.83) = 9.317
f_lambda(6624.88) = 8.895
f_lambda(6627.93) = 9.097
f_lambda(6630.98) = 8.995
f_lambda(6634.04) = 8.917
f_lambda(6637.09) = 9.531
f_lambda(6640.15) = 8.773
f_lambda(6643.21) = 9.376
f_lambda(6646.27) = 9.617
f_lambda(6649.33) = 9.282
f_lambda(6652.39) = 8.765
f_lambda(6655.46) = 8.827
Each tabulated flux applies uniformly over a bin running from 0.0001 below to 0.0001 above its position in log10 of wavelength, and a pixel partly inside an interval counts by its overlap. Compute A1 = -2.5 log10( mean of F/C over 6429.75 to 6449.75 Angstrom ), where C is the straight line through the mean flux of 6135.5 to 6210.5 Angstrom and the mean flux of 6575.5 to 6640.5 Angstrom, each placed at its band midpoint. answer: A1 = 0.089 mag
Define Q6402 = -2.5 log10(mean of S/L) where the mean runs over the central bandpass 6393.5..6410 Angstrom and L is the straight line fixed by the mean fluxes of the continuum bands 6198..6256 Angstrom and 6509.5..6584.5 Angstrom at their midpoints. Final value 0.03 mag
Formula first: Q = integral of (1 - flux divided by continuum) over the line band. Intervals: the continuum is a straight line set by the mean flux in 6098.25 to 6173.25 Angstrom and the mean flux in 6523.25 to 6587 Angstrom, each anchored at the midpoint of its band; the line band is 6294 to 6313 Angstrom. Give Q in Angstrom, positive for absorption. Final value 0.1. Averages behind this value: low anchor 8.27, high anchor 8.82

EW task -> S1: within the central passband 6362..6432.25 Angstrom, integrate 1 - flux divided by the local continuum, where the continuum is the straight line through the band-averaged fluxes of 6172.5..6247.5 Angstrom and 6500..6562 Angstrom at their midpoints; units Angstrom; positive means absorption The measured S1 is 3.4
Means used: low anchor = 8.11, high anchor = 8.93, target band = 8.17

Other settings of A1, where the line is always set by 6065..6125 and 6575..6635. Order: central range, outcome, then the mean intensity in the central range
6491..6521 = 0.01 mag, 8.74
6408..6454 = 0.07 mag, 8.17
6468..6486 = 0.08 mag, 8.17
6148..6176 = 0.02 mag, 8.3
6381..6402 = 0.05 mag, 8.32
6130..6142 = 0.04 mag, 8.06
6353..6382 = 0.09 mag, 7.95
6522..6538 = -0.02 mag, 8.98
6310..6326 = 0.02 mag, 8.45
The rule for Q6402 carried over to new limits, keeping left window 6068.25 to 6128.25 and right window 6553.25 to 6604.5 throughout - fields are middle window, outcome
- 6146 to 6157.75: 0.055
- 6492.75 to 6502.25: 0.031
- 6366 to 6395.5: 0.062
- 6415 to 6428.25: 0.049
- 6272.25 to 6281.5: 0.075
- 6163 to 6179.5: 0.000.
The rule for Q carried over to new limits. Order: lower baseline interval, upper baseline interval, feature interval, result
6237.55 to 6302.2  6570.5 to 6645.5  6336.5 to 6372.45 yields 1.1 Angstrom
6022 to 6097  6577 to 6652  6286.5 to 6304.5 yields 0.7 Angstrom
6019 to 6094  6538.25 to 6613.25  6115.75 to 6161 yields 1.2 Angstrom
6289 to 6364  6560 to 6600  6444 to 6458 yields 0.2 Angstrom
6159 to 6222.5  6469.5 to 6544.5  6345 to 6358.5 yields 0.2 Angstrom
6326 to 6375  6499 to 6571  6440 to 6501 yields 2.3 Angstrom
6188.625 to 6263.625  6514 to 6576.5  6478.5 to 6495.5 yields 1.0 Angstrom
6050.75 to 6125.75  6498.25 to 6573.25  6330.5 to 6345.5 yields 0.0 Angstrom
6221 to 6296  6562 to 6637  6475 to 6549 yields 0.3 Angstrom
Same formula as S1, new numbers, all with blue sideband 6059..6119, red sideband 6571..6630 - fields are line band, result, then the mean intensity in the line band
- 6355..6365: 0.8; 7.93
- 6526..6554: 0.0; 8.86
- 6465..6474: 0.6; 8.19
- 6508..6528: -0.3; 8.96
